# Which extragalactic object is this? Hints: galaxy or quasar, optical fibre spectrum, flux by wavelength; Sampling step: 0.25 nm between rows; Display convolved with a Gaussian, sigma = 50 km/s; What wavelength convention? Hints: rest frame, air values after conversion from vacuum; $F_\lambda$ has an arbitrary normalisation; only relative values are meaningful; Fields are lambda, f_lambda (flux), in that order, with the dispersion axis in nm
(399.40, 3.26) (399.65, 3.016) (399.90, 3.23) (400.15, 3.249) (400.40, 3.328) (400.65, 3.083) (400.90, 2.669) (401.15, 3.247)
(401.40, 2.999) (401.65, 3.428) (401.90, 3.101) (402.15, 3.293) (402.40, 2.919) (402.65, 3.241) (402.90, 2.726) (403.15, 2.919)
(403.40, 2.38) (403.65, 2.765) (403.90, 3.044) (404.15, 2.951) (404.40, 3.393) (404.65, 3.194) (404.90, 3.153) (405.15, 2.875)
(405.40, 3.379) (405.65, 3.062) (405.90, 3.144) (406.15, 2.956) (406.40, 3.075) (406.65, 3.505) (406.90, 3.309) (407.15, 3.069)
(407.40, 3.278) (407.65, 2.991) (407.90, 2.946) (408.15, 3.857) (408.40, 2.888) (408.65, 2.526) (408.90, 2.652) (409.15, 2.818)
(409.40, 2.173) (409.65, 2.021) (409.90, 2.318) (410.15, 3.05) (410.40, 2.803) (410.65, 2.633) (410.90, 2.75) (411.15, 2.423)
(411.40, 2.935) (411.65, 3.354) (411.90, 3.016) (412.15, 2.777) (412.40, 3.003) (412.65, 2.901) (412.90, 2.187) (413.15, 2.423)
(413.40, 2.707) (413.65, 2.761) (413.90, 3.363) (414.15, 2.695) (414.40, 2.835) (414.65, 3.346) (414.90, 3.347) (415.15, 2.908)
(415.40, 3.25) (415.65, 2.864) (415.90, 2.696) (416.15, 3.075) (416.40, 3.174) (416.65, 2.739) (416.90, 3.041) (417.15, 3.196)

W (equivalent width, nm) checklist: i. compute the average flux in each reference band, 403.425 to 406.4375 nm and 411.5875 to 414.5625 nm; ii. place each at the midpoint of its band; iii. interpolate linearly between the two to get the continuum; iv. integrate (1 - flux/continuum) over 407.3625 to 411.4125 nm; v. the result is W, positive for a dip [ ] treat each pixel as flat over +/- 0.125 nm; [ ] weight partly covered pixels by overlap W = 0.25 nm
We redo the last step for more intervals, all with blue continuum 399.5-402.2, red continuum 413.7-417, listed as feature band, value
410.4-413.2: 0.25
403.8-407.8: -0.06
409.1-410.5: 0.25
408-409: 0.03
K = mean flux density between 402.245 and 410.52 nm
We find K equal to 2.95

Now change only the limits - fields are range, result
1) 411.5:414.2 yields 2.84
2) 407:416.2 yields 2.85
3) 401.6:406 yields 3.05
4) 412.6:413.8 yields 2.59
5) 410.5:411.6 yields 2.73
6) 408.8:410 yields 2.39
